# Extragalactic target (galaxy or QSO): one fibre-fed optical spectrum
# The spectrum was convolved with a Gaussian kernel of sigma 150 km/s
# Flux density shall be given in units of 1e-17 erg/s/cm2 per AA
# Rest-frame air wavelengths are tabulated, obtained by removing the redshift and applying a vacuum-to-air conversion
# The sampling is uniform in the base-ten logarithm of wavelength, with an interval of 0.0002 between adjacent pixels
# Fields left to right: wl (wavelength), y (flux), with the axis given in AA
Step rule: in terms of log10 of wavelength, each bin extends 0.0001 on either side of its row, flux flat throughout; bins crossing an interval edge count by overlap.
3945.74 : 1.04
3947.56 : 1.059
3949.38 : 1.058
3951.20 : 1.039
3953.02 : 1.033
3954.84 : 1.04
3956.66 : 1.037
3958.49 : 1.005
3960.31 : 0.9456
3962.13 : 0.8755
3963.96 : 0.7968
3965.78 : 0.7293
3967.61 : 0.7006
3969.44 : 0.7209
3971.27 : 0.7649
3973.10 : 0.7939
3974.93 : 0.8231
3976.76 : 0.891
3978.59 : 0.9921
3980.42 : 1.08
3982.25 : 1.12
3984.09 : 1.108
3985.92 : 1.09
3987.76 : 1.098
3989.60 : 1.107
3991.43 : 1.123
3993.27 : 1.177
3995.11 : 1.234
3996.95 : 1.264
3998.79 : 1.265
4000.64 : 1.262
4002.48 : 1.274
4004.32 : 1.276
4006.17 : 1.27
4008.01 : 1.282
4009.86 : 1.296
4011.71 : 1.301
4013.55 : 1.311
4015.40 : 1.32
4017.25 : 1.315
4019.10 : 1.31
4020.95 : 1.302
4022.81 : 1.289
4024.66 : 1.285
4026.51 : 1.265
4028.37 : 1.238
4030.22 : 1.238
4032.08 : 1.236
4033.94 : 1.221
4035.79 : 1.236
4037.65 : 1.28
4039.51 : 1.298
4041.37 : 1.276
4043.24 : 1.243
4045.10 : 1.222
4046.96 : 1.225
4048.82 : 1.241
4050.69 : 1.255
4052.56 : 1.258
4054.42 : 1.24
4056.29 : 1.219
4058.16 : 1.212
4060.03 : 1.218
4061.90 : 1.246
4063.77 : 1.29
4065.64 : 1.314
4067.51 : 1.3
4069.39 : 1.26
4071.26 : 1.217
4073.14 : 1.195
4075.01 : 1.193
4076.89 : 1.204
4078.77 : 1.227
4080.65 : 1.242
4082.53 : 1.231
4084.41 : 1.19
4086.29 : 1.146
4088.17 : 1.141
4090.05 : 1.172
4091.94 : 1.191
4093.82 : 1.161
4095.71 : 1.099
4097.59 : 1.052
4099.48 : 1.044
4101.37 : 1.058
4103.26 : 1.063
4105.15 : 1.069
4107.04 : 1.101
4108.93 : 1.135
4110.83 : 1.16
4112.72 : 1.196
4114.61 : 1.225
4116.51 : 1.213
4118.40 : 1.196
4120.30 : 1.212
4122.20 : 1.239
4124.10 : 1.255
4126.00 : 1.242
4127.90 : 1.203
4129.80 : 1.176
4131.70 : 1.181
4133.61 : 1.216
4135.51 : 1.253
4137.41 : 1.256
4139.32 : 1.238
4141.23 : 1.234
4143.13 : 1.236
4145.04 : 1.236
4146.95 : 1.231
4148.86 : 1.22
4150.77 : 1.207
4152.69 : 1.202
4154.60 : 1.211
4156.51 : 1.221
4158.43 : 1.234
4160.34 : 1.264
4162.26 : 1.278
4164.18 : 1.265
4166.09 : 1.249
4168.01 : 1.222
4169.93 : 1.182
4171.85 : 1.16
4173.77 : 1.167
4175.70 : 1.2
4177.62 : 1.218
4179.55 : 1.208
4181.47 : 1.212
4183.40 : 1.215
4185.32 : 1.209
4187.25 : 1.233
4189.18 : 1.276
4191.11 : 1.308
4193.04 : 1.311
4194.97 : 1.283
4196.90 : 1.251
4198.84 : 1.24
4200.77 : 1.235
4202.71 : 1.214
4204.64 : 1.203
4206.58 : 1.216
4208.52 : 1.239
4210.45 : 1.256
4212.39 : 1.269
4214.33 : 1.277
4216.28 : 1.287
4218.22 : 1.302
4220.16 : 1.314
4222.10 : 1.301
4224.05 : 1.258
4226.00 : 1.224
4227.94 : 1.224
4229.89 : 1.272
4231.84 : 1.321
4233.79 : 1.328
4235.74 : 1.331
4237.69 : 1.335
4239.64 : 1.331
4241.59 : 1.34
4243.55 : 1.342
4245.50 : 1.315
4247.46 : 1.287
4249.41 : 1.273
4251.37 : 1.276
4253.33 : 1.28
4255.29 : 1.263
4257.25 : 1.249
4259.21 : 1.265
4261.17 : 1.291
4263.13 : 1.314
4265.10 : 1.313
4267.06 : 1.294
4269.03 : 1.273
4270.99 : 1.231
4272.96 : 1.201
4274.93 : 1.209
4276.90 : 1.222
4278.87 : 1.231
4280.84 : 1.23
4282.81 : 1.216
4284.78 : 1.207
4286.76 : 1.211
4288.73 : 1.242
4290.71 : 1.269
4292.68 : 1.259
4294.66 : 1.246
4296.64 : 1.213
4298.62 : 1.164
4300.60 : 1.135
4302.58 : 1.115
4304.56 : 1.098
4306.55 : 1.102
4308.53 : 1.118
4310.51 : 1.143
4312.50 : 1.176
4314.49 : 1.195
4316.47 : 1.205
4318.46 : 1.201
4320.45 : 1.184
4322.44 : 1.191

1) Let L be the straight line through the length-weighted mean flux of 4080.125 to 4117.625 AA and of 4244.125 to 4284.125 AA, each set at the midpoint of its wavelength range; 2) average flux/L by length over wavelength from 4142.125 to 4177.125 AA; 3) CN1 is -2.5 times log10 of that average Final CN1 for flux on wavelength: -0.03 mag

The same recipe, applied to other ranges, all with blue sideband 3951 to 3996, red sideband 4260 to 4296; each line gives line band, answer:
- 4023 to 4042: -0.22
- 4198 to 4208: -0.04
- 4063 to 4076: -0.18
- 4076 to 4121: -0.07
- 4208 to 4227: -0.07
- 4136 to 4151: -0.10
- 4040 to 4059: -0.19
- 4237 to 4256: -0.07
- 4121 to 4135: -0.10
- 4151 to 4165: -0.09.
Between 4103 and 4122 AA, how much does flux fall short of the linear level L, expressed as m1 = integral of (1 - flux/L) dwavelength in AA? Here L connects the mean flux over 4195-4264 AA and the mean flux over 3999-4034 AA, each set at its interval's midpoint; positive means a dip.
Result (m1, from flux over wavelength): 1.7 AA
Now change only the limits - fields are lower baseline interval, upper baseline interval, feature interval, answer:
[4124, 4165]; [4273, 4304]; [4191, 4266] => -3.9 AA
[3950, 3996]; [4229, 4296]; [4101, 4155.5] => -3.0 AA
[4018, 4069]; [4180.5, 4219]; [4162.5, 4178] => 0.5 AA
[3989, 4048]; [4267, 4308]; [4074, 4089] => 0.6 AA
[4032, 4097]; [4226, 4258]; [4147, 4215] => 2.1 AA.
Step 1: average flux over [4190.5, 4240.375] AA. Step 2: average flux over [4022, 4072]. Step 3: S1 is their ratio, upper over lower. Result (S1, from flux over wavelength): 1.02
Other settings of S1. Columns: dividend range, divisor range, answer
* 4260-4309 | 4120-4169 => 0.99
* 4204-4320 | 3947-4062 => 1.09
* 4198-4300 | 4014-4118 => 1.04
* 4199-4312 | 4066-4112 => 1.07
